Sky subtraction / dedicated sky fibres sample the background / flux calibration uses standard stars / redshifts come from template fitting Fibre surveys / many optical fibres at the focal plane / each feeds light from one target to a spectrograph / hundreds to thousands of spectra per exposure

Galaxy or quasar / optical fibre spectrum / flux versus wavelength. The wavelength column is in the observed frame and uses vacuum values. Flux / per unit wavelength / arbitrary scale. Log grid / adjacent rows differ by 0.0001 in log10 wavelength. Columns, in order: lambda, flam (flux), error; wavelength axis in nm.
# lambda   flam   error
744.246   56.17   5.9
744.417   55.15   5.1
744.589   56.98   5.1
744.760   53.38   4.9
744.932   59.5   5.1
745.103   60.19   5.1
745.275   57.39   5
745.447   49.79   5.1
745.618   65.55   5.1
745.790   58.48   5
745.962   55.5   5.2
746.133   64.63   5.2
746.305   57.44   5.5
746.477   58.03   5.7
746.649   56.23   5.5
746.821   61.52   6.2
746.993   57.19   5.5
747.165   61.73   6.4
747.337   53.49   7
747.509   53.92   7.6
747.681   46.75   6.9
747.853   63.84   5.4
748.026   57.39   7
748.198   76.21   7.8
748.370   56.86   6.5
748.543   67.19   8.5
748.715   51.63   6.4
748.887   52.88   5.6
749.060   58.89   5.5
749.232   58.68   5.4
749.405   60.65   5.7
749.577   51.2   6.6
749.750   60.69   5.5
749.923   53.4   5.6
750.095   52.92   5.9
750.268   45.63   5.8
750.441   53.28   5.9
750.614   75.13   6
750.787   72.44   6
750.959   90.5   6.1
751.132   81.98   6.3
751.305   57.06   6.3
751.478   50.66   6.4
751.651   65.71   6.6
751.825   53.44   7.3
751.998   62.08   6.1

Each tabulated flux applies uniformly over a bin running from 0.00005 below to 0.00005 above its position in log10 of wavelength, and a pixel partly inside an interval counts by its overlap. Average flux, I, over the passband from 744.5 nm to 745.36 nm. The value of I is 57.5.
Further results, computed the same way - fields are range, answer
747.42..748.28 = 59.5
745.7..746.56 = 58.8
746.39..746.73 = 57.1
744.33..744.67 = 56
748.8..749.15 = 56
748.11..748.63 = 66.7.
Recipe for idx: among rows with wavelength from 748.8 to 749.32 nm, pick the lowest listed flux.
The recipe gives 52.88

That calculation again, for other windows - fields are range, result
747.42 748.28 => 46.75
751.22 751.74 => 50.66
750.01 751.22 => 45.63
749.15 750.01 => 51.2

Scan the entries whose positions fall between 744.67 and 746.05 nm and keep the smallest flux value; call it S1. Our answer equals 49.79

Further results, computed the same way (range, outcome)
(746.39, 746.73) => 56.23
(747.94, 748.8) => 51.63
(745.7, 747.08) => 55.5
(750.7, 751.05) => 72.44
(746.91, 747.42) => 53.49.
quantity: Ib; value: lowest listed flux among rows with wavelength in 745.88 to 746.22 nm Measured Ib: 55.5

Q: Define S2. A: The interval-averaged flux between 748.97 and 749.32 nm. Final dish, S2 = 58.7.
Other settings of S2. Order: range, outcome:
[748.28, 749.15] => 57.6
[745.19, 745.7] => 57.6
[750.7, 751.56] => 70.7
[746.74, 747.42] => 58.5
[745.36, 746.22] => 58.8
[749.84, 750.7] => 56.1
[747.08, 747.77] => 54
